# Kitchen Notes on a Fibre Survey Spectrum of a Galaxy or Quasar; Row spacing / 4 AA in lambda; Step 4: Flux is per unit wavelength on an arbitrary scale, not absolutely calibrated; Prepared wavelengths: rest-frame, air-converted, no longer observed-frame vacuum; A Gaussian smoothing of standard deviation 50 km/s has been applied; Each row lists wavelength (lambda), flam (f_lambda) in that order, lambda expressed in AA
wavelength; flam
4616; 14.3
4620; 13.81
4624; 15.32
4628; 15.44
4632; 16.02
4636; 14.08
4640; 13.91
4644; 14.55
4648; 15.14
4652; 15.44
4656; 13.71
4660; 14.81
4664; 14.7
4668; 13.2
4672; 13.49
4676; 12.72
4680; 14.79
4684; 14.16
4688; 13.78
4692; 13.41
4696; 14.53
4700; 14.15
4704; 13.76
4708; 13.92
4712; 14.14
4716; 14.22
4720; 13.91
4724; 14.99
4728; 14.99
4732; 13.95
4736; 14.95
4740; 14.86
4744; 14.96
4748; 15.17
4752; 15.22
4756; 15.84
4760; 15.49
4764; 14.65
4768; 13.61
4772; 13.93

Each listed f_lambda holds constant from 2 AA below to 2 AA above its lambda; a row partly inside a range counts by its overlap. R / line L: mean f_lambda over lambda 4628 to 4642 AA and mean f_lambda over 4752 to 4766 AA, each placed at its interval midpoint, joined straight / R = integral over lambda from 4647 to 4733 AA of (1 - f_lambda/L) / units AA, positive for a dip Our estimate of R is 4.8 AA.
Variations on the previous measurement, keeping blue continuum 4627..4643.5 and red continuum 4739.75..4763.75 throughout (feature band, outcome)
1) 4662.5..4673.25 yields 0.8 AA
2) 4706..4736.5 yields 1.6 AA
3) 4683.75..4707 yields 1.7 AA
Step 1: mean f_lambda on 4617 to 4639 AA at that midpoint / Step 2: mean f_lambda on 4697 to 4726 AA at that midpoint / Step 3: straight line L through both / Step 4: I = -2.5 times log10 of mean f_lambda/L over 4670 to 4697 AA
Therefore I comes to 0.045 mag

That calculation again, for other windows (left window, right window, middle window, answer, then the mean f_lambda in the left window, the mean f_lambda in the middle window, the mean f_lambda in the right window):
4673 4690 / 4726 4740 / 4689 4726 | 0.01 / 13.8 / 14.1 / 14.7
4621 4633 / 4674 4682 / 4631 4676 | 0.02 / 15.4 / 14.3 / 13.8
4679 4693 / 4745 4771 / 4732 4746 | -0.01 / 14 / 14.8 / 15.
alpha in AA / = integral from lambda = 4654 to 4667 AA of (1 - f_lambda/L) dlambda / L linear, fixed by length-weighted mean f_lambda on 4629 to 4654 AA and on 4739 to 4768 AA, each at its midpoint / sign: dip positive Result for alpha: 0.5 AA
